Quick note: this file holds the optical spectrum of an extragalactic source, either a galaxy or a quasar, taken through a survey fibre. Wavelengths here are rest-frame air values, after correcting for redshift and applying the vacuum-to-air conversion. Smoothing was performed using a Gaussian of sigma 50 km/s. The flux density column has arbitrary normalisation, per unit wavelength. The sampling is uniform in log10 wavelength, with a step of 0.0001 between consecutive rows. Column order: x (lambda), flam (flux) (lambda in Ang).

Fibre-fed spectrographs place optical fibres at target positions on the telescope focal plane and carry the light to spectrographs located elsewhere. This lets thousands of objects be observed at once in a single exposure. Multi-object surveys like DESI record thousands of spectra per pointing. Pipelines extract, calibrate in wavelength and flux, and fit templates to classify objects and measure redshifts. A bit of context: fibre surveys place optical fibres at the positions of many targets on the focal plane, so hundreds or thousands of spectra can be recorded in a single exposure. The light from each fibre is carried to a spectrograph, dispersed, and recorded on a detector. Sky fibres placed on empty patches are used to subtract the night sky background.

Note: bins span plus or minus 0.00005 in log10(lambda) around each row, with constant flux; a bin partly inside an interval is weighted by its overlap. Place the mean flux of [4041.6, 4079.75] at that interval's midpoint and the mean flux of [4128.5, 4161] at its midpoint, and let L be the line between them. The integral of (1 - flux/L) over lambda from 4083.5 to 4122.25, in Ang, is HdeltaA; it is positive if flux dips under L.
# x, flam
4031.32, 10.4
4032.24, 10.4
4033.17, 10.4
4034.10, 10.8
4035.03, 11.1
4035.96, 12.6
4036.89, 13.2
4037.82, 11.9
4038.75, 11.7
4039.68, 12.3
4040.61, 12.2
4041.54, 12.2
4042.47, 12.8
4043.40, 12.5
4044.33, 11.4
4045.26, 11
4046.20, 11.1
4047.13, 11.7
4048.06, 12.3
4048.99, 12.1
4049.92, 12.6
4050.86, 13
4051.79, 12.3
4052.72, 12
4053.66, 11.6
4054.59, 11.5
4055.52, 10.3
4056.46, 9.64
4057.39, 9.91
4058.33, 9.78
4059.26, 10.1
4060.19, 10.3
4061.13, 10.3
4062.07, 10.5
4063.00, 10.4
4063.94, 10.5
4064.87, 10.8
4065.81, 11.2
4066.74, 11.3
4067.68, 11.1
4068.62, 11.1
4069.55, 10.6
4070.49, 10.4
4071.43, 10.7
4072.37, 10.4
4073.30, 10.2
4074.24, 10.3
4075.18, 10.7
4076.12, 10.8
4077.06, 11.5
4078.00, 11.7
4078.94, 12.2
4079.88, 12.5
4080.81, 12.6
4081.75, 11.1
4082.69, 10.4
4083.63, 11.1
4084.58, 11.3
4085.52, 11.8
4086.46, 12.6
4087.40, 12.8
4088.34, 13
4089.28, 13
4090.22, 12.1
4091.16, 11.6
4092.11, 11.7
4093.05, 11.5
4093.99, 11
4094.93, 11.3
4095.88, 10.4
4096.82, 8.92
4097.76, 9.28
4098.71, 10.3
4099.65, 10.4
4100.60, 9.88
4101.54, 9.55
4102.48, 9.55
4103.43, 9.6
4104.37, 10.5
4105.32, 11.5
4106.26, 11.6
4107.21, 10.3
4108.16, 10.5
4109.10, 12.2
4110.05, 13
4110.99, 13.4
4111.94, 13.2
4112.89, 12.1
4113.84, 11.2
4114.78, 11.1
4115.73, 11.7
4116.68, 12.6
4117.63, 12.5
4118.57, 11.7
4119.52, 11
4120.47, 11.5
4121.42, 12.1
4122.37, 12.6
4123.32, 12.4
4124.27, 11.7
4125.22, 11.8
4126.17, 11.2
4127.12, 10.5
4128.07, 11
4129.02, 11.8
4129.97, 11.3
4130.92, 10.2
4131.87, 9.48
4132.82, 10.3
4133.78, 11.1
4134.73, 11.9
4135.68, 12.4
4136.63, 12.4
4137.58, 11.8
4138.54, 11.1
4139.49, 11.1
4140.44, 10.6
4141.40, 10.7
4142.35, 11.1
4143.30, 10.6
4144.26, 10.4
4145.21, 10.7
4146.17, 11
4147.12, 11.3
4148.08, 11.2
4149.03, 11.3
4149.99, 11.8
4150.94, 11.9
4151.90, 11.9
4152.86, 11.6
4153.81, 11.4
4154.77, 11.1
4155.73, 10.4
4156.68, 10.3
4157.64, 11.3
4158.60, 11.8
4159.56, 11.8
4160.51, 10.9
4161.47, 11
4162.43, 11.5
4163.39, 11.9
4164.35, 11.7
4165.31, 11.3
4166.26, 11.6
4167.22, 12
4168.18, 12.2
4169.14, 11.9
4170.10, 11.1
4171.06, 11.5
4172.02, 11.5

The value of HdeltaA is -0.8 Ang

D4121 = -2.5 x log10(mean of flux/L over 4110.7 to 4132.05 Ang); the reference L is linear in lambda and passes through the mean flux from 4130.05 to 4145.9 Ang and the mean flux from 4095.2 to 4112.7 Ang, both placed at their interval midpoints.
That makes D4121 -0.07 mag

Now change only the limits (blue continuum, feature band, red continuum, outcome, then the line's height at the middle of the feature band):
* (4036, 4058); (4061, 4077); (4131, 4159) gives 0.09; 11.6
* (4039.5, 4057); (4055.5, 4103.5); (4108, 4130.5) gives 0.09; 11.8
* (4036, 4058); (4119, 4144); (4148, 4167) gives 0.02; 11.5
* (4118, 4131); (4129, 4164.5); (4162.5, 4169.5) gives 0.04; 11.7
